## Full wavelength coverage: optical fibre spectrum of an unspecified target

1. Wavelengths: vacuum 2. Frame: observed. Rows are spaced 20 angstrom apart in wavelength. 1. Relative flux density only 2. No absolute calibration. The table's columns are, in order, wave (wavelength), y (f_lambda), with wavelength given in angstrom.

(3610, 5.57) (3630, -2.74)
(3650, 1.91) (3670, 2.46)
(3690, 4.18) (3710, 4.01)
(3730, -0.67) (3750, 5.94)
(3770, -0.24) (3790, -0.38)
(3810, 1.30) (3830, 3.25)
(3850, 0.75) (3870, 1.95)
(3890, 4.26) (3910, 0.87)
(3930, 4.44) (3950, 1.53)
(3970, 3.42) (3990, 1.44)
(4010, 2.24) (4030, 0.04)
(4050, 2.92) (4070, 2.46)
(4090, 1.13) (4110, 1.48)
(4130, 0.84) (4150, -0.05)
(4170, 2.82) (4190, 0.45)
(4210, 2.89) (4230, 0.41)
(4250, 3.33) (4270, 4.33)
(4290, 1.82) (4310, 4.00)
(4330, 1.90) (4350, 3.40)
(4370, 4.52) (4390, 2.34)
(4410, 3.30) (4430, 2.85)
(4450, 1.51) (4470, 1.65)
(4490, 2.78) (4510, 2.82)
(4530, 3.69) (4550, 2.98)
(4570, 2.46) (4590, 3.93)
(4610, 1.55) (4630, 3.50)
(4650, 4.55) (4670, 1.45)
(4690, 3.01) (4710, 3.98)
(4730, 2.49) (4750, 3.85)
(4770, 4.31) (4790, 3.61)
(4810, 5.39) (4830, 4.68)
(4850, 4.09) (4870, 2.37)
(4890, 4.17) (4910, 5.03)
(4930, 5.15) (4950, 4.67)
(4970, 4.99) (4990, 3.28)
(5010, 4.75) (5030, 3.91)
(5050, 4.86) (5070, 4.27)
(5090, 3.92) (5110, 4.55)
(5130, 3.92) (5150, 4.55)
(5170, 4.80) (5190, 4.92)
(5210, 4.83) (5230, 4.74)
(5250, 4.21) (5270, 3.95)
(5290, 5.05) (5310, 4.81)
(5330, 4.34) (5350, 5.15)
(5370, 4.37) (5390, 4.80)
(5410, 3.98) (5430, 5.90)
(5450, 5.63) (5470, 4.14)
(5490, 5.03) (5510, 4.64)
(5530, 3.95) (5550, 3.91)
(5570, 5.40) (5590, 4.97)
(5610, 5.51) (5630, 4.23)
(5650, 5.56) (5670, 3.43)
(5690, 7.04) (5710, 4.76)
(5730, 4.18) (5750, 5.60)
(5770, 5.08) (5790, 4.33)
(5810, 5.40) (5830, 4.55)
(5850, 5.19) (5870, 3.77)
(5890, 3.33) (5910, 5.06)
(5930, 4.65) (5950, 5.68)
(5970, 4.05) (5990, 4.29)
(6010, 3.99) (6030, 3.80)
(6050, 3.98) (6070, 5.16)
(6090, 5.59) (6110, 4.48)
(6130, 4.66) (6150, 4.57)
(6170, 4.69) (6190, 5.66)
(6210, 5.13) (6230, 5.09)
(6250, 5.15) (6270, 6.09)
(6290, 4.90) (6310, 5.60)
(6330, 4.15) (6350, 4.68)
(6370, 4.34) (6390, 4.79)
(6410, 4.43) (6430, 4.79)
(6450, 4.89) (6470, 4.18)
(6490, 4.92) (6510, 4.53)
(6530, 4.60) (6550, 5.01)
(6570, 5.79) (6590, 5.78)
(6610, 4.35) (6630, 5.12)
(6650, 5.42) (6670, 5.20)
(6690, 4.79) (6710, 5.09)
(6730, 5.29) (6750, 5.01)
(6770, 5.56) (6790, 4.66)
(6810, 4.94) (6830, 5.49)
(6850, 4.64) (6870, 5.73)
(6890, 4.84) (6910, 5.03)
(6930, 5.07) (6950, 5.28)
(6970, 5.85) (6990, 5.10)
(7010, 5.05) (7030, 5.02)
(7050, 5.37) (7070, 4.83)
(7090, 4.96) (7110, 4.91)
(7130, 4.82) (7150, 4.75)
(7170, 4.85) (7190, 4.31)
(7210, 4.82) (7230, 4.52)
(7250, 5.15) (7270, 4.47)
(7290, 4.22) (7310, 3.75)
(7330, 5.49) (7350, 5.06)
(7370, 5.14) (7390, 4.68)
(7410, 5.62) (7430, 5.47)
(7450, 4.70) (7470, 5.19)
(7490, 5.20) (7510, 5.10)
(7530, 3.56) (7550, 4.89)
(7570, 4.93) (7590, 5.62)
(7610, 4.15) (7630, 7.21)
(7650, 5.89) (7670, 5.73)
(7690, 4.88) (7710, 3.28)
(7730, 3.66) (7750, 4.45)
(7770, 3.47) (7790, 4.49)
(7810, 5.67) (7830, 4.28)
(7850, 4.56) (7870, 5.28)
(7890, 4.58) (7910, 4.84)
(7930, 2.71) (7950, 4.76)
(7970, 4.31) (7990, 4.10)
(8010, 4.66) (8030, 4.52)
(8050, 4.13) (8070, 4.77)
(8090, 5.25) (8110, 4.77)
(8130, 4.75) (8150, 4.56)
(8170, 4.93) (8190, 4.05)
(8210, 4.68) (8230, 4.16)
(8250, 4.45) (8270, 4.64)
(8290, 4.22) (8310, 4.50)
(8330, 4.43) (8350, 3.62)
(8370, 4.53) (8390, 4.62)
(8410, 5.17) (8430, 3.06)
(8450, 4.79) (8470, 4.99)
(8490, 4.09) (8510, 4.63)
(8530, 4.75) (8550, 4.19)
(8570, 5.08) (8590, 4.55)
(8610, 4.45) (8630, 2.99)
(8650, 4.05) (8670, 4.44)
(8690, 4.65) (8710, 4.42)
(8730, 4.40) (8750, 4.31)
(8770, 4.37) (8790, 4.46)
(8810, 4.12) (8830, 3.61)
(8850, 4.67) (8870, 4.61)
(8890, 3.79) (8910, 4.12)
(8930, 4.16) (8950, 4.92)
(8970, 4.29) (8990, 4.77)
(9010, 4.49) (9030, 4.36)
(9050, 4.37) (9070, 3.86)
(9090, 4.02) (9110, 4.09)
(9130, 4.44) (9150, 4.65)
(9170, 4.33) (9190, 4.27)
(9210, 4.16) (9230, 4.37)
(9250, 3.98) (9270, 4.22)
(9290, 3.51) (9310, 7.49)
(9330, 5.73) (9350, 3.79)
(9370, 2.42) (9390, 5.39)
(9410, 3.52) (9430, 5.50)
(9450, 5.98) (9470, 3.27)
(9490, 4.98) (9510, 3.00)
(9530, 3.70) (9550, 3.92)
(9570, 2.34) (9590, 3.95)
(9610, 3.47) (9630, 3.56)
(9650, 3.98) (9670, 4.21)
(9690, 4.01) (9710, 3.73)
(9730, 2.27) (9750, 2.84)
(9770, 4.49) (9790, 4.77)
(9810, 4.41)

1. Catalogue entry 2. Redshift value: 0.16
